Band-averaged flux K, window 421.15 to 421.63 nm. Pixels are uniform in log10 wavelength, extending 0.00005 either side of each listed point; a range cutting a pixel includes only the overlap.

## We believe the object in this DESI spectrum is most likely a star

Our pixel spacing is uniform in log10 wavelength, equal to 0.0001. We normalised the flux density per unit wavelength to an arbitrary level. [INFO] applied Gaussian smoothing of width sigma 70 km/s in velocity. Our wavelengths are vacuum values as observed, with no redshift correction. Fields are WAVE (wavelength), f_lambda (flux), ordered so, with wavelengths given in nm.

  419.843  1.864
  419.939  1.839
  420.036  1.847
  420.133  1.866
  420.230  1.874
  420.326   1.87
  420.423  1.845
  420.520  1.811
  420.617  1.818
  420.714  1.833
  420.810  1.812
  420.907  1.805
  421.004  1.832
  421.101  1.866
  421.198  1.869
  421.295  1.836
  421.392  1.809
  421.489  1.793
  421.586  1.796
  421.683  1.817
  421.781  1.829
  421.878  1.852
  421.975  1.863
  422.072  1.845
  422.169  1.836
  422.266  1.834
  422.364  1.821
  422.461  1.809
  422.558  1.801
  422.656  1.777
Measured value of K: 1.82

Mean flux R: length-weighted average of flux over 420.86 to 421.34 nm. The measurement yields 1.84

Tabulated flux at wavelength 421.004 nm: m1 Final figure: 1.832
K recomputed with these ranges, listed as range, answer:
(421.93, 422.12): 1.86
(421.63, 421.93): 1.83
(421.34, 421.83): 1.81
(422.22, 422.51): 1.82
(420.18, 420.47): 1.87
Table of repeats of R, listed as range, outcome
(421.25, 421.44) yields 1.82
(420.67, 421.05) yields 1.82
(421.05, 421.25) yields 1.87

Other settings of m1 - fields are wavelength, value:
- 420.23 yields 1.874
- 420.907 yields 1.805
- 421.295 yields 1.836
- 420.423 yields 1.845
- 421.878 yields 1.852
